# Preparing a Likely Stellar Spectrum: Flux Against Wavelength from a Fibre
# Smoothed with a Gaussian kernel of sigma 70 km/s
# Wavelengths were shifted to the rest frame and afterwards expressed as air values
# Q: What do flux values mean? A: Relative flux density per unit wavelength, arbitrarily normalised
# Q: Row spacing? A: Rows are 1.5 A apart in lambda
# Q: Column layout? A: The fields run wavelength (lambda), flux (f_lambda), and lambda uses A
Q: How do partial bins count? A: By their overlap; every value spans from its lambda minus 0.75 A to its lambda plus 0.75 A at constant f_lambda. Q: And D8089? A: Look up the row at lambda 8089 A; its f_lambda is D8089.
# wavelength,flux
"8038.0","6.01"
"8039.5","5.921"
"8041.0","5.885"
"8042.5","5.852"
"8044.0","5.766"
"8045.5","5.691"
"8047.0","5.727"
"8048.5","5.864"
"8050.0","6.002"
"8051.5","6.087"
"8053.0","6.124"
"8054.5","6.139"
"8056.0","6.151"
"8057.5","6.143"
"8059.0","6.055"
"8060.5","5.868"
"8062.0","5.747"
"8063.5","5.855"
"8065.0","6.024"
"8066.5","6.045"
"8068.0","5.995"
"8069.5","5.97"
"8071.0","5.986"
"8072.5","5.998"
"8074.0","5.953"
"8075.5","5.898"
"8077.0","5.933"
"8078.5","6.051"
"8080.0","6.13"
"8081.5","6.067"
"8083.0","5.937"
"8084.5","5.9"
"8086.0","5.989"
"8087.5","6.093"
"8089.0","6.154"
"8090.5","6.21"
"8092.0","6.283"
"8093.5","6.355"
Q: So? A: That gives 6.154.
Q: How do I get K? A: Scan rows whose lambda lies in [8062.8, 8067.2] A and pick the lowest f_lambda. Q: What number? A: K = 5.855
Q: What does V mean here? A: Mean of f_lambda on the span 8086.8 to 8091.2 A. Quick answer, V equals 6.15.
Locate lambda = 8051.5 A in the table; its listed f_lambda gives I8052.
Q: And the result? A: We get 6.087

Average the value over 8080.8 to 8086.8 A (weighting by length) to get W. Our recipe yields 5.97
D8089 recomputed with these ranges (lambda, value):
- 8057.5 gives 6.143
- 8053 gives 6.124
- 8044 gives 5.766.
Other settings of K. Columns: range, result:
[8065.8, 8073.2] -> 5.97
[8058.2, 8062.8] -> 5.747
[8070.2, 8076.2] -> 5.898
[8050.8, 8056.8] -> 6.087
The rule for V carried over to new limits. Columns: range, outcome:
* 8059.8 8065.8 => 5.87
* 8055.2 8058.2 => 6.15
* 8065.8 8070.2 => 6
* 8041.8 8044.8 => 5.81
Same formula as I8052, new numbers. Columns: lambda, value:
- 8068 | 5.995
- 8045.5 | 5.691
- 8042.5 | 5.852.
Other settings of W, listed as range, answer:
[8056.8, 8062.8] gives 5.95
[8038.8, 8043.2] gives 5.89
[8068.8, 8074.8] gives 5.98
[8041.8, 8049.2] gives 5.78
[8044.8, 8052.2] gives 5.87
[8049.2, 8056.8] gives 6.1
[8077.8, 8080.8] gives 6.09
